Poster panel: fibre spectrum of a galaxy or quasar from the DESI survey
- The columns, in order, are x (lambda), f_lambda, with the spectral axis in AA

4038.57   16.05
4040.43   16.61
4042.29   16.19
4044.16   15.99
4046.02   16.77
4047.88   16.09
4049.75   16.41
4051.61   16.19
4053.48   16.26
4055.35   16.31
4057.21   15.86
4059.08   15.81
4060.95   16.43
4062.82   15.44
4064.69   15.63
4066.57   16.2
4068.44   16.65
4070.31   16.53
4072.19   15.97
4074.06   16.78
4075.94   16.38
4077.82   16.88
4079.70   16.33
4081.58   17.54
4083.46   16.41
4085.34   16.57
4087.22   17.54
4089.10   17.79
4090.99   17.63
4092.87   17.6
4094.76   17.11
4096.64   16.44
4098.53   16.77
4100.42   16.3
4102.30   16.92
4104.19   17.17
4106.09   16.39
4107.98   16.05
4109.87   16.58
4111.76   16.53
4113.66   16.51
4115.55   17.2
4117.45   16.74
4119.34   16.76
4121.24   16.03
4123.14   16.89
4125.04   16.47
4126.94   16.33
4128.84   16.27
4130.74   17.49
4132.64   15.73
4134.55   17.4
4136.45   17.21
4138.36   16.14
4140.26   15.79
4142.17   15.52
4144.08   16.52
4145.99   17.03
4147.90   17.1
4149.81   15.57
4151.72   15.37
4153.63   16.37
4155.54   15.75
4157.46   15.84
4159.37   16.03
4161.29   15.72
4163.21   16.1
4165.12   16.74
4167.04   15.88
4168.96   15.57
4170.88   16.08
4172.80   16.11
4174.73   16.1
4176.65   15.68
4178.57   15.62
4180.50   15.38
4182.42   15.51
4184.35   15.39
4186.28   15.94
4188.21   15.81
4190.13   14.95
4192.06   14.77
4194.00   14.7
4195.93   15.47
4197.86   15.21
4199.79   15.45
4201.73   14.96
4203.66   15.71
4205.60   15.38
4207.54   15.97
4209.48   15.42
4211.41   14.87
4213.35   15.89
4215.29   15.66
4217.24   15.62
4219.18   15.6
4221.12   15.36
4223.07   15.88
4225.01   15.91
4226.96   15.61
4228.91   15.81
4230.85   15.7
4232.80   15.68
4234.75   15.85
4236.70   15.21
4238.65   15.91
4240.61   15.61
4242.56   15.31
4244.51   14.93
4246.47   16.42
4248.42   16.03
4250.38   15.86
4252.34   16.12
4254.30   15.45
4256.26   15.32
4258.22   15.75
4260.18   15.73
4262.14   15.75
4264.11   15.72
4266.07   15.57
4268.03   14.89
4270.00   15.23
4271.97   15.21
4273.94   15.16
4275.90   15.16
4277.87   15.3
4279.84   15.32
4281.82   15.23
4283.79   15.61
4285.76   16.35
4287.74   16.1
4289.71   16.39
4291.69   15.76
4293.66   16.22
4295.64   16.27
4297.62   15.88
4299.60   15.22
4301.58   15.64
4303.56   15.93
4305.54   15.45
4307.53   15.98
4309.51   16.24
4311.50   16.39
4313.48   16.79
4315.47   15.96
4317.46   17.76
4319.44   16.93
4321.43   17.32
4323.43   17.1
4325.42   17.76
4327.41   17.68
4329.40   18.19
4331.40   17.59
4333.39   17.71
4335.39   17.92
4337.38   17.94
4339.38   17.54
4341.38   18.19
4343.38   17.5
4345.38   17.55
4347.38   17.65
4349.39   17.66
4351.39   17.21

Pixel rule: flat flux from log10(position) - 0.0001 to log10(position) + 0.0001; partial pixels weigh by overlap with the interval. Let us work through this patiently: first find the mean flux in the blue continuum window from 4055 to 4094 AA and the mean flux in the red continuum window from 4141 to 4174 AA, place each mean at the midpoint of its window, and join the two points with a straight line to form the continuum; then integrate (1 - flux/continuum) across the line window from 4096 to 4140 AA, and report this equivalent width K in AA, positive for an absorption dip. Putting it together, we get -0.8 AA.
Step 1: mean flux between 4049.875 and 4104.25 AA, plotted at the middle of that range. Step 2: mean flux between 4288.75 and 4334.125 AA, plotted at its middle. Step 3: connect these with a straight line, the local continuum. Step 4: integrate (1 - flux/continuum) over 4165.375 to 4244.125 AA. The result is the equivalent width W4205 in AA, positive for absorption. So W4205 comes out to 4.9 AA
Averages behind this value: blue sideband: 16.6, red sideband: 16.6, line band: 15.6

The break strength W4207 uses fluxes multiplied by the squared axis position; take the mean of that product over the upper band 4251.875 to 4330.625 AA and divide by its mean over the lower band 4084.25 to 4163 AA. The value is 1.1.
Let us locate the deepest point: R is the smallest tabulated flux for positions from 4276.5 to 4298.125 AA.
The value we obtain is 15.23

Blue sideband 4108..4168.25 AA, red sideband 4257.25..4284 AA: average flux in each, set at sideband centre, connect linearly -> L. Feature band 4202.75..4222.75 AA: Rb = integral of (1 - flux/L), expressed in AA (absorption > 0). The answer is 0.33 AA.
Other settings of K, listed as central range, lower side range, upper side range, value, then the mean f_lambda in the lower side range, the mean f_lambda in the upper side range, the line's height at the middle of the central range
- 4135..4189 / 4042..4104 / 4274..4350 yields 1.9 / 16.5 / 16.6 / 16.6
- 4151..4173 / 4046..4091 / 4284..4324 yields 0.6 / 16.5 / 16.3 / 16.4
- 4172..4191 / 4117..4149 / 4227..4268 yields 0.6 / 16.5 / 15.7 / 16.2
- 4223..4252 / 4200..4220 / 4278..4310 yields -0.2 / 15.5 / 15.8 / 15.6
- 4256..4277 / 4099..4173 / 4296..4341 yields 1.7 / 16.4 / 16.9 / 16.7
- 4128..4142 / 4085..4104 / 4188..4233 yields 0.0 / 17.1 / 15.5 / 16.5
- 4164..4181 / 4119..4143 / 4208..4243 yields 0.2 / 16.5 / 15.6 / 16.1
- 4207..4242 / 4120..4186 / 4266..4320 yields 0.8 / 16.1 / 15.9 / 16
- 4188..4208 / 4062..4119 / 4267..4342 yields 1.5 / 16.7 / 16.4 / 16.5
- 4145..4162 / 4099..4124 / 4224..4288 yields 0.2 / 16.6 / 15.6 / 16.3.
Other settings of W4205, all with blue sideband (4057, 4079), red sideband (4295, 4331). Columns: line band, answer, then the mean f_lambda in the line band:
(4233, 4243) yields 0.5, 15.6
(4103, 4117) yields -0.3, 16.6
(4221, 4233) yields 0.5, 15.7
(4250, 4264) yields 0.7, 15.7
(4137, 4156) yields 0.2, 16.2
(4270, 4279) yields 0.7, 15.2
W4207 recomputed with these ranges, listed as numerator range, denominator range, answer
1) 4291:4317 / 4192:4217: 1.09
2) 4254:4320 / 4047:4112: 1.05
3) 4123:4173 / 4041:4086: 1.04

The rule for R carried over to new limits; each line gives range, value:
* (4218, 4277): 14.89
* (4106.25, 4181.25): 15.37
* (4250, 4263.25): 15.32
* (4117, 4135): 15.73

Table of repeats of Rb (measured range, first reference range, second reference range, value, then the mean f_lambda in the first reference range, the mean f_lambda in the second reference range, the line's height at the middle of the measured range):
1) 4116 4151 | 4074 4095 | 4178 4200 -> -0.5 AA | 17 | 15.3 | 16.2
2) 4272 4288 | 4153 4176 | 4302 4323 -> 0.9 AA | 16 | 16.5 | 16.4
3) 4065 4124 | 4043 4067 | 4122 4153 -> -1.7 AA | 16.1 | 16.4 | 16.3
